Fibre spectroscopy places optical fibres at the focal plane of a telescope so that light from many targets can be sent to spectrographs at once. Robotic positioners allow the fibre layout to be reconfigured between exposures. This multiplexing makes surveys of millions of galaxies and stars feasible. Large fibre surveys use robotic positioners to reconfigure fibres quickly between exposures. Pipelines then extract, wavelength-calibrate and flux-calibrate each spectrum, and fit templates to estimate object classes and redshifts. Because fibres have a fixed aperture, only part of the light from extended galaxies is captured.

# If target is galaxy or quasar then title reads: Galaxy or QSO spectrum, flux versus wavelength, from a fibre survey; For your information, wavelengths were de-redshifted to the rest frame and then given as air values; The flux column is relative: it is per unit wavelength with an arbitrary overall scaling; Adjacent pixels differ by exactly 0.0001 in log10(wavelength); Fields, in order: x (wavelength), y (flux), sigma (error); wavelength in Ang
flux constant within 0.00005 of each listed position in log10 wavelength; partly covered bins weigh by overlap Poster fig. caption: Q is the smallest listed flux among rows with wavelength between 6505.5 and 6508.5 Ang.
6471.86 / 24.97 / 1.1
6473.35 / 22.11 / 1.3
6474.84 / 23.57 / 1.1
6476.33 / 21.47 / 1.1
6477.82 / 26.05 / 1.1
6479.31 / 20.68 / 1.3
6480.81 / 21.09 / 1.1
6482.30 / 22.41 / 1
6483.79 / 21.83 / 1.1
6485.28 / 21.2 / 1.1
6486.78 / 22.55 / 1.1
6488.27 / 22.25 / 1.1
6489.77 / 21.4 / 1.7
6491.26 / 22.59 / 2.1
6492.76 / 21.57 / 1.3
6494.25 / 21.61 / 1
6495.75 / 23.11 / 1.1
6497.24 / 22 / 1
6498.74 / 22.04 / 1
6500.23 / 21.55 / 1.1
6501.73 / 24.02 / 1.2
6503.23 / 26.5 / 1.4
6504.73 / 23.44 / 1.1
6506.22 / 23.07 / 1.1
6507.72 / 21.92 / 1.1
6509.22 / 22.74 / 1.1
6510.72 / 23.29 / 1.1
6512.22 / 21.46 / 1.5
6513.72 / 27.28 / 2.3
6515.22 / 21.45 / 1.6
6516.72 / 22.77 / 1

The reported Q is 21.92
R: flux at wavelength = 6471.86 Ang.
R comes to 24.97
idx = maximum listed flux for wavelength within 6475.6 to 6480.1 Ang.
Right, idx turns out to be 26.05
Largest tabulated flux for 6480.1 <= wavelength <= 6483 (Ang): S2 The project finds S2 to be 22.41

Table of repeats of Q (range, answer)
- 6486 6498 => 21.4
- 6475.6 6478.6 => 21.47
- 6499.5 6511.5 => 21.55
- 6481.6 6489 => 21.2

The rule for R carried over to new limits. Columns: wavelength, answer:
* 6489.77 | 21.4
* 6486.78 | 22.55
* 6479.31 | 20.68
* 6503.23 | 26.5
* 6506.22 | 23.07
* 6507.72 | 21.92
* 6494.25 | 21.61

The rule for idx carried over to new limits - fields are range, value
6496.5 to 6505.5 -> 26.5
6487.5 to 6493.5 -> 22.59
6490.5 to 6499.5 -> 23.11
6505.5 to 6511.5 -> 23.29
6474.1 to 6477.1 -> 23.57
